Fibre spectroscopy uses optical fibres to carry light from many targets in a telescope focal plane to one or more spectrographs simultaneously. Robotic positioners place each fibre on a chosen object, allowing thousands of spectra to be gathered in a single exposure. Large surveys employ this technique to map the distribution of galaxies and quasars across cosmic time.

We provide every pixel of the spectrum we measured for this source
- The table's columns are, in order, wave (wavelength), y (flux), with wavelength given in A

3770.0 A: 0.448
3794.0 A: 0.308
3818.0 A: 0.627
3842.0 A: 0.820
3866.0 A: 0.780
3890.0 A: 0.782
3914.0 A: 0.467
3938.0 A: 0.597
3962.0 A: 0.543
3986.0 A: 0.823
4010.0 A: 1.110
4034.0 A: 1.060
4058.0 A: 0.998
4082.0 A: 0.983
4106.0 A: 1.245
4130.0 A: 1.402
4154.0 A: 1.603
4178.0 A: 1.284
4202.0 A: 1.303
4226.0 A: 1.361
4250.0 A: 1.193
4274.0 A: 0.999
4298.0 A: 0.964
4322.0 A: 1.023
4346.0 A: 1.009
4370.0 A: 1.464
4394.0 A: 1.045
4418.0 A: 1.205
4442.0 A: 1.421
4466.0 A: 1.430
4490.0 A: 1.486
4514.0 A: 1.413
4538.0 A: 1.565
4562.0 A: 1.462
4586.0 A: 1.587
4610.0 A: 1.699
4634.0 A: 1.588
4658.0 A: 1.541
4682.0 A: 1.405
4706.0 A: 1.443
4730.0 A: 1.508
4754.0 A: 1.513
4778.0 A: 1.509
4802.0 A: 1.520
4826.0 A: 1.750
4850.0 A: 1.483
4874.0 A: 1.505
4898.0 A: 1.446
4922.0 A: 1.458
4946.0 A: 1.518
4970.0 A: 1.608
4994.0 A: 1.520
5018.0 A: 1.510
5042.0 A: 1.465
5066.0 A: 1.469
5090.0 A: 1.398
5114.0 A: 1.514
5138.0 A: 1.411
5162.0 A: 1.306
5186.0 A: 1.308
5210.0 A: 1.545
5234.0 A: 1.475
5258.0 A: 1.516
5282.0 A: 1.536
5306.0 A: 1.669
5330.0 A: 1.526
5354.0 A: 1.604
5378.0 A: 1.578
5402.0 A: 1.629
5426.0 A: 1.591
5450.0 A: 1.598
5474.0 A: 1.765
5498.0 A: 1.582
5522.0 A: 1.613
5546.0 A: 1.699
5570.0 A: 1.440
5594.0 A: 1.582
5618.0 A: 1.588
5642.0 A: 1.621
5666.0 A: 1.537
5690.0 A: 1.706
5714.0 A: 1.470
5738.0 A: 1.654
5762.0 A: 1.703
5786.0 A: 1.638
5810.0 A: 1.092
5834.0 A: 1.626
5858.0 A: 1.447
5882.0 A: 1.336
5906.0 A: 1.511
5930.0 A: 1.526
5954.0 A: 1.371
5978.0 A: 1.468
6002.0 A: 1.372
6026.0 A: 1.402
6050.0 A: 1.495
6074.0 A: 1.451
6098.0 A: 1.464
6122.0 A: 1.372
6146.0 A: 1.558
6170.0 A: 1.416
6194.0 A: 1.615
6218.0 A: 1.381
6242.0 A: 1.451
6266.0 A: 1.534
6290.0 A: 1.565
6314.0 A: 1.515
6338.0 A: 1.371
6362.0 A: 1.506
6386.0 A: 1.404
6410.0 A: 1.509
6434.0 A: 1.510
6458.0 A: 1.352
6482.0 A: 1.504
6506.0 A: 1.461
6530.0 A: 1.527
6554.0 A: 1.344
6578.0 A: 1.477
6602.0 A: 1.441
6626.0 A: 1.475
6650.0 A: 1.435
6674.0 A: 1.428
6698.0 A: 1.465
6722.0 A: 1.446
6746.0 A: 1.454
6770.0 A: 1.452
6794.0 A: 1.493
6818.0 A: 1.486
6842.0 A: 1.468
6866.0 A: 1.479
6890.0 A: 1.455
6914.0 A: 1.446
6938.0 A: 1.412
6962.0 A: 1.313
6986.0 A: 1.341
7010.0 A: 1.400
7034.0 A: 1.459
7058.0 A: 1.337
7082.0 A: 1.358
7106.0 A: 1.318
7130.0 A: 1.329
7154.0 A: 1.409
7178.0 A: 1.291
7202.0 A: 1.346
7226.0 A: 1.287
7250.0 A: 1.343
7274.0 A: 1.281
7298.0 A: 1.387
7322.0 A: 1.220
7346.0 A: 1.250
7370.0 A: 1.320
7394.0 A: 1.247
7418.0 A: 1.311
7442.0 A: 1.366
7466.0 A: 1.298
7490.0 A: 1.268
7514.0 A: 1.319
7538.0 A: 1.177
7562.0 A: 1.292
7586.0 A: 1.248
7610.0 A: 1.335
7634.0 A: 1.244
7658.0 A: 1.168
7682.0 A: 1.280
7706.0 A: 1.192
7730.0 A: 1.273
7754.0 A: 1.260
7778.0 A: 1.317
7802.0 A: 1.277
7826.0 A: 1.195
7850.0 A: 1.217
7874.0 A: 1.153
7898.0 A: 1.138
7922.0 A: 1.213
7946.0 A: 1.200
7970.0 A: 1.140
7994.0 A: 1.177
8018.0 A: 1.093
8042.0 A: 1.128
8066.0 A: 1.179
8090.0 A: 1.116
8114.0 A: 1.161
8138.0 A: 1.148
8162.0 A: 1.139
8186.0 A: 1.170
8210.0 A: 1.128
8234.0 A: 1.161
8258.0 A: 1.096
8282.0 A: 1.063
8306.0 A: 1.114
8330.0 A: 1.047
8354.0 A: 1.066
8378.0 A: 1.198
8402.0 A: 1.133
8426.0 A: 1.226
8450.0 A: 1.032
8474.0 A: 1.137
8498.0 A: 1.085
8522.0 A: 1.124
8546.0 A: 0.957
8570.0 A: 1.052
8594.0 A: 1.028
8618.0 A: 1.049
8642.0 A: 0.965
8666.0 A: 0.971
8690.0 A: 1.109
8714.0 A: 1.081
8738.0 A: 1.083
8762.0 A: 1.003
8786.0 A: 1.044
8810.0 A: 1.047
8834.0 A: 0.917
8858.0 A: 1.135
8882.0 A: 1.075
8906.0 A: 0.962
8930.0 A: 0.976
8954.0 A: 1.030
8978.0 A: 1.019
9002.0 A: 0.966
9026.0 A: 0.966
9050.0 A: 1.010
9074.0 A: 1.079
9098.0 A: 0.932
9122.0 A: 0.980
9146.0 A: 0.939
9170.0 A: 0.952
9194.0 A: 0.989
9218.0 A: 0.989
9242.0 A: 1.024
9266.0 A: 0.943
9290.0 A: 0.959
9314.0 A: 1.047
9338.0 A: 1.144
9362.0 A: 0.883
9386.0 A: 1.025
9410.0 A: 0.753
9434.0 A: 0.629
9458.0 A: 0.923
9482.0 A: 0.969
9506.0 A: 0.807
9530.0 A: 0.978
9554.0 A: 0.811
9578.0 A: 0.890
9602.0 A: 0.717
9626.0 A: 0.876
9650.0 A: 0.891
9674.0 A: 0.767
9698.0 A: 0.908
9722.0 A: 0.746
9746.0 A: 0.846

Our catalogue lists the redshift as 0.000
